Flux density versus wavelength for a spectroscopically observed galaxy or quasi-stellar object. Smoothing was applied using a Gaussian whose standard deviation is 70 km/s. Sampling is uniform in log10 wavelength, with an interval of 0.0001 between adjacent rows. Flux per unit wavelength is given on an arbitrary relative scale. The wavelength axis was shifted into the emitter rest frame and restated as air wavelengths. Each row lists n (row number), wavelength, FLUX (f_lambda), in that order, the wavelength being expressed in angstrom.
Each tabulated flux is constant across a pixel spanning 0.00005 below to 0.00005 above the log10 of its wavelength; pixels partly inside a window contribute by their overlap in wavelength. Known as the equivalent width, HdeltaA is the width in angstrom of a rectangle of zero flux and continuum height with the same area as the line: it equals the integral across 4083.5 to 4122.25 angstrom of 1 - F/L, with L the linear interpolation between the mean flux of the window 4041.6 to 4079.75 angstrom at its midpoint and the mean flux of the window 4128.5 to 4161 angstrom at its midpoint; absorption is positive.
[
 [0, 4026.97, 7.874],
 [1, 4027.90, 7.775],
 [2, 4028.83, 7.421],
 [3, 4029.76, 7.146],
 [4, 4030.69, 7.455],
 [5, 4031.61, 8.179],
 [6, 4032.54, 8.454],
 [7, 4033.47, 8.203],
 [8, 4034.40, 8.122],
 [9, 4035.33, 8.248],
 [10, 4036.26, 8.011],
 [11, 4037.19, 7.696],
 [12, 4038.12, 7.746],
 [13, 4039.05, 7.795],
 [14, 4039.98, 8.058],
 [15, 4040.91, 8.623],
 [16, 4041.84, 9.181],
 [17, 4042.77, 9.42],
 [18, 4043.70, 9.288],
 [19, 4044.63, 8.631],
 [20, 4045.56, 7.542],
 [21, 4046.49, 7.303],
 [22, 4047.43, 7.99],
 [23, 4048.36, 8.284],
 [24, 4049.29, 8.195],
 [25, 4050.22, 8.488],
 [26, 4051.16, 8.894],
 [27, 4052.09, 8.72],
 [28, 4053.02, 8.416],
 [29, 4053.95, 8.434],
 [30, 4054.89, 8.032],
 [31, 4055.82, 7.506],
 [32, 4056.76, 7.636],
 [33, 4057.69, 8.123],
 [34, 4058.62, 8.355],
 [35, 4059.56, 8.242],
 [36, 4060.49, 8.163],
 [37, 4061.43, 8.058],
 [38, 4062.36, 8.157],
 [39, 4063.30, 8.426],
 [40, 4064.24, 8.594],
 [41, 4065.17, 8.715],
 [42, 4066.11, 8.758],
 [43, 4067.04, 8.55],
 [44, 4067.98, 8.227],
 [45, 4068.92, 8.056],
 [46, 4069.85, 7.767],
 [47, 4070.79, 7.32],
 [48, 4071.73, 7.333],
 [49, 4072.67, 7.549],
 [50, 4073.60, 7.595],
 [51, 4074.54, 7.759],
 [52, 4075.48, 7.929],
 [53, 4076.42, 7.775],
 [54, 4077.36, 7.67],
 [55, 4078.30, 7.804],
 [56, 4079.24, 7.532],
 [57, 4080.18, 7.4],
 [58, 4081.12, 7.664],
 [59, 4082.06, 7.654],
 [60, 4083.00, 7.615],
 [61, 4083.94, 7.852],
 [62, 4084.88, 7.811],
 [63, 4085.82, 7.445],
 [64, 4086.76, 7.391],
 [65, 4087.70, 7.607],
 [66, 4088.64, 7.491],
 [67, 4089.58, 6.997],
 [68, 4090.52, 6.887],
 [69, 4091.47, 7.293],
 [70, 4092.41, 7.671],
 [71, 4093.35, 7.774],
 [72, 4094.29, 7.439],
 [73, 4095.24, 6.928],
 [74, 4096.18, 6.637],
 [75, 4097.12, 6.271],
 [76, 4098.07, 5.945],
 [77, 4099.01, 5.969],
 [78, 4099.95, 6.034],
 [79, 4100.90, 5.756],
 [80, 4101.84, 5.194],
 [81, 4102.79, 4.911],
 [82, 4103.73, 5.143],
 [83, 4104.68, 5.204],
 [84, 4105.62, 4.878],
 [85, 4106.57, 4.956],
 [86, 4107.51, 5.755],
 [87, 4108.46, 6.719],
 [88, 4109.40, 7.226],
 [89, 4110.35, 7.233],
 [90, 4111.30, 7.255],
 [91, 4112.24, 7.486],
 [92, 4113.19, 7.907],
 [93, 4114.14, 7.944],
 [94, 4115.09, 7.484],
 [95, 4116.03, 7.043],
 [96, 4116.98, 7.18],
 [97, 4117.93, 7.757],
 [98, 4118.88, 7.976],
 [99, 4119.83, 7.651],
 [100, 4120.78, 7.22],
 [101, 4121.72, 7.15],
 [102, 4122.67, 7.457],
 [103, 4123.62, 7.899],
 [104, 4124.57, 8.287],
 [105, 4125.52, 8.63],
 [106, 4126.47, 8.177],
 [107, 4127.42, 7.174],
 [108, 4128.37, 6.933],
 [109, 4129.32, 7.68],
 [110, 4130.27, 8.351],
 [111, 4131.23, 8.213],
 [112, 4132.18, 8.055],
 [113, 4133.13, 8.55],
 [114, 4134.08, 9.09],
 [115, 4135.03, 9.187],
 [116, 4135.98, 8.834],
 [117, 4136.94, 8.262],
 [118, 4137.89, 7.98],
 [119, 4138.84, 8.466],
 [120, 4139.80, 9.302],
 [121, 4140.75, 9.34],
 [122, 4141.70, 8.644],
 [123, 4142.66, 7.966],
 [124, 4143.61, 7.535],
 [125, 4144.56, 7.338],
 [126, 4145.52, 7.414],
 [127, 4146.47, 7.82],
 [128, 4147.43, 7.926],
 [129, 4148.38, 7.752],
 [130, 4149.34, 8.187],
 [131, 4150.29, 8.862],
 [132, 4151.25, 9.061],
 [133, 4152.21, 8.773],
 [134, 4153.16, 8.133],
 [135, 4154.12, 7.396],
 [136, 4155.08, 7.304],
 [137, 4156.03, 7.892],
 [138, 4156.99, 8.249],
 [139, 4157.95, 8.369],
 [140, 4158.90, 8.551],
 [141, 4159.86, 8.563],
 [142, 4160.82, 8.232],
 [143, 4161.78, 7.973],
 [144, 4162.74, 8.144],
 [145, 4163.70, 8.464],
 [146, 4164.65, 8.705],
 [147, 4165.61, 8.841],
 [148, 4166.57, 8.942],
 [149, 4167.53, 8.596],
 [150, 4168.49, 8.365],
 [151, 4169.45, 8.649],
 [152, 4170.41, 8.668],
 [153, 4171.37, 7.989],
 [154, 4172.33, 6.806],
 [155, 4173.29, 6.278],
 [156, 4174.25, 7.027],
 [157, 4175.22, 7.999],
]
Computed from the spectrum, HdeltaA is 6.4 angstrom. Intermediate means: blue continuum 8.15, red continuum 8.26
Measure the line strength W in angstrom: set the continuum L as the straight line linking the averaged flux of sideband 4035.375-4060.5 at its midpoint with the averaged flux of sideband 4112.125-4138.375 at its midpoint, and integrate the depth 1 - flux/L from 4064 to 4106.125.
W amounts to 4.8 angstrom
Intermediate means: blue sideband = 8.25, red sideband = 7.92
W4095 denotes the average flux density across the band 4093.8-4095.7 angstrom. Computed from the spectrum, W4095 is 7.17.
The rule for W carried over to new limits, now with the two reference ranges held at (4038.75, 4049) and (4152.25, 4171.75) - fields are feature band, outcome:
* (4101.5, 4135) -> 4.5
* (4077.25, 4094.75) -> 1.8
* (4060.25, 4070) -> 0.0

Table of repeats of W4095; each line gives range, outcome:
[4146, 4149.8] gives 7.91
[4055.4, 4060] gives 7.97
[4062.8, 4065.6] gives 8.56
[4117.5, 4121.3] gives 7.65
